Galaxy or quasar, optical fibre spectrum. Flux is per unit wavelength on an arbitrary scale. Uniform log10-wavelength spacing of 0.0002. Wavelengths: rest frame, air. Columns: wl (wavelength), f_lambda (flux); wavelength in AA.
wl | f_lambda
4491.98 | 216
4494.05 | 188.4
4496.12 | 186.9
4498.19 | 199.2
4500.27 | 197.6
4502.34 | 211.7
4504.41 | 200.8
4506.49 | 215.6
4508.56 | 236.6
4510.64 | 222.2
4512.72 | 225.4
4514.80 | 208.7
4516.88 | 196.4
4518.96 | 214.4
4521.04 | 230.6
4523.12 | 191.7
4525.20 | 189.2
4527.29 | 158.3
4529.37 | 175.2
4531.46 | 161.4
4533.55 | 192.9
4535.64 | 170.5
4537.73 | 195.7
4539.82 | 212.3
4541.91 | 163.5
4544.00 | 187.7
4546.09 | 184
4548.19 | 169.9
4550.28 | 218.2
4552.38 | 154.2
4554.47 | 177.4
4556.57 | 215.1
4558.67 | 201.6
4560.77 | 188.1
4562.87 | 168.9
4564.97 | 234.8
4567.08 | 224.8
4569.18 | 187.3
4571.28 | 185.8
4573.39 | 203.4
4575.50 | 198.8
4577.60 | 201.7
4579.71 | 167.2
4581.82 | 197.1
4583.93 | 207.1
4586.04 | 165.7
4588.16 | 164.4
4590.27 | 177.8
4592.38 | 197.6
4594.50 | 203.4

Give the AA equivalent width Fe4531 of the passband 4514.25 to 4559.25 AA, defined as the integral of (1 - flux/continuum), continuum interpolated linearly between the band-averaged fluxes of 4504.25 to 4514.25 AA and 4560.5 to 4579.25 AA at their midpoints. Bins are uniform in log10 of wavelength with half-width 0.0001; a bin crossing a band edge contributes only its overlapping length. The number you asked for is 4.7 AA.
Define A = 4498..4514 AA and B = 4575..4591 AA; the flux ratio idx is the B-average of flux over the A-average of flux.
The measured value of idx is 0.86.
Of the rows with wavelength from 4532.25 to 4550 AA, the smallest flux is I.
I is 163.5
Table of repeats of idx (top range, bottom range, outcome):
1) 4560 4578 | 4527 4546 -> 1.10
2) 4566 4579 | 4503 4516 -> 0.92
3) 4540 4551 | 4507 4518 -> 0.85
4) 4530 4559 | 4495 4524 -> 0.88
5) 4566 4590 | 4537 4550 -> 1.02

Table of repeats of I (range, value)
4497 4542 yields 158.3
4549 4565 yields 154.2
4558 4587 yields 165.7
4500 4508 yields 197.6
